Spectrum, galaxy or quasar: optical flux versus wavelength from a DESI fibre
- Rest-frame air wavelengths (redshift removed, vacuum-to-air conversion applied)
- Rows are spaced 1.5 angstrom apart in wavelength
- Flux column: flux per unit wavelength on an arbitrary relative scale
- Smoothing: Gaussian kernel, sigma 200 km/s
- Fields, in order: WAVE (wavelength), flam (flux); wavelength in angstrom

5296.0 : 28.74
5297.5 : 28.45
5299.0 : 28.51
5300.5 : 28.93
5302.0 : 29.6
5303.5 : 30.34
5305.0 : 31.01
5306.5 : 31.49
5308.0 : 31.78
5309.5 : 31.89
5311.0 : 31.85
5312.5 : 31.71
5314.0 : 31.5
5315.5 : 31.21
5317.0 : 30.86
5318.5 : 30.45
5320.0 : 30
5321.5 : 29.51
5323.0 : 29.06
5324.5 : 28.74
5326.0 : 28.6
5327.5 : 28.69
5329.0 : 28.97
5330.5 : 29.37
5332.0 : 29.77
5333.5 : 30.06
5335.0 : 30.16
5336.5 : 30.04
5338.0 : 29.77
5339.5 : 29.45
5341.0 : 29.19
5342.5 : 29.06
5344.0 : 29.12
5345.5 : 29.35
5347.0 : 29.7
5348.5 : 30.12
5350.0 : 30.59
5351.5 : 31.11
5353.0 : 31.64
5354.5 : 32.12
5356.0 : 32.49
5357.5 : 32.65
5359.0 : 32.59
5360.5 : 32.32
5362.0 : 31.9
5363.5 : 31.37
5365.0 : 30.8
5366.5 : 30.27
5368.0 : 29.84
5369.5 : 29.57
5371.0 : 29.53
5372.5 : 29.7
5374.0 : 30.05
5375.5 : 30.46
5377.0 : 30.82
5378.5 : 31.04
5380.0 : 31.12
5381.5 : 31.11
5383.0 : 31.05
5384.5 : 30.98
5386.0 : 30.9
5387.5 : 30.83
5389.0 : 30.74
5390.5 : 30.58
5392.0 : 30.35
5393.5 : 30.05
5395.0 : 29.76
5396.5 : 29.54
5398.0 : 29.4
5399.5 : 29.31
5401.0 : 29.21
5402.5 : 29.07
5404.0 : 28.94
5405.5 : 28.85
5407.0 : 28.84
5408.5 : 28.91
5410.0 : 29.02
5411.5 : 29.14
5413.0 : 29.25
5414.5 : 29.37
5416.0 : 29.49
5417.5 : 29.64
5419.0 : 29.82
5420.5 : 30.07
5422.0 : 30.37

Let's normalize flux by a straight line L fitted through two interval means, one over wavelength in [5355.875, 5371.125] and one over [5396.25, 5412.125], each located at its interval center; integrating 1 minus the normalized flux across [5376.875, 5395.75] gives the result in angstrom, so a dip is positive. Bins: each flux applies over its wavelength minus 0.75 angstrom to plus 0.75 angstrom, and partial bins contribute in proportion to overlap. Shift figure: -0.43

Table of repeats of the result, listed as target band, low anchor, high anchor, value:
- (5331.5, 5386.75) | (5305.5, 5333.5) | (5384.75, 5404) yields -0.9 angstrom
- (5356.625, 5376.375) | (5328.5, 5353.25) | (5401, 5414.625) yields -0.9 angstrom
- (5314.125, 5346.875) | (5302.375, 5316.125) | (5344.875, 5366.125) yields 1.8 angstrom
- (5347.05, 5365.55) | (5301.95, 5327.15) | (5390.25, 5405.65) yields -0.9 angstrom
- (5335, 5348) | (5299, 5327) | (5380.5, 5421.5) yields 0.3 angstrom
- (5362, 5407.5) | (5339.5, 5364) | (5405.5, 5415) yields -0.5 angstrom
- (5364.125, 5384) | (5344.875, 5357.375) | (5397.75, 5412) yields -0.2 angstrom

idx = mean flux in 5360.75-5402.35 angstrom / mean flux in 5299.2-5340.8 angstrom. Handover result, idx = 1.01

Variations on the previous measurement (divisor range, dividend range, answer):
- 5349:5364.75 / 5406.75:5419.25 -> 0.92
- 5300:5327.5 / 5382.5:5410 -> 0.98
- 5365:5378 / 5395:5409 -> 0.97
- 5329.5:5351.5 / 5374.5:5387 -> 1.04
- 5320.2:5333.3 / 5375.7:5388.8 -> 1.06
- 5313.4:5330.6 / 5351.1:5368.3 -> 1.06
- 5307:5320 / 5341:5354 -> 0.96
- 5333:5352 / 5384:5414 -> 1.00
